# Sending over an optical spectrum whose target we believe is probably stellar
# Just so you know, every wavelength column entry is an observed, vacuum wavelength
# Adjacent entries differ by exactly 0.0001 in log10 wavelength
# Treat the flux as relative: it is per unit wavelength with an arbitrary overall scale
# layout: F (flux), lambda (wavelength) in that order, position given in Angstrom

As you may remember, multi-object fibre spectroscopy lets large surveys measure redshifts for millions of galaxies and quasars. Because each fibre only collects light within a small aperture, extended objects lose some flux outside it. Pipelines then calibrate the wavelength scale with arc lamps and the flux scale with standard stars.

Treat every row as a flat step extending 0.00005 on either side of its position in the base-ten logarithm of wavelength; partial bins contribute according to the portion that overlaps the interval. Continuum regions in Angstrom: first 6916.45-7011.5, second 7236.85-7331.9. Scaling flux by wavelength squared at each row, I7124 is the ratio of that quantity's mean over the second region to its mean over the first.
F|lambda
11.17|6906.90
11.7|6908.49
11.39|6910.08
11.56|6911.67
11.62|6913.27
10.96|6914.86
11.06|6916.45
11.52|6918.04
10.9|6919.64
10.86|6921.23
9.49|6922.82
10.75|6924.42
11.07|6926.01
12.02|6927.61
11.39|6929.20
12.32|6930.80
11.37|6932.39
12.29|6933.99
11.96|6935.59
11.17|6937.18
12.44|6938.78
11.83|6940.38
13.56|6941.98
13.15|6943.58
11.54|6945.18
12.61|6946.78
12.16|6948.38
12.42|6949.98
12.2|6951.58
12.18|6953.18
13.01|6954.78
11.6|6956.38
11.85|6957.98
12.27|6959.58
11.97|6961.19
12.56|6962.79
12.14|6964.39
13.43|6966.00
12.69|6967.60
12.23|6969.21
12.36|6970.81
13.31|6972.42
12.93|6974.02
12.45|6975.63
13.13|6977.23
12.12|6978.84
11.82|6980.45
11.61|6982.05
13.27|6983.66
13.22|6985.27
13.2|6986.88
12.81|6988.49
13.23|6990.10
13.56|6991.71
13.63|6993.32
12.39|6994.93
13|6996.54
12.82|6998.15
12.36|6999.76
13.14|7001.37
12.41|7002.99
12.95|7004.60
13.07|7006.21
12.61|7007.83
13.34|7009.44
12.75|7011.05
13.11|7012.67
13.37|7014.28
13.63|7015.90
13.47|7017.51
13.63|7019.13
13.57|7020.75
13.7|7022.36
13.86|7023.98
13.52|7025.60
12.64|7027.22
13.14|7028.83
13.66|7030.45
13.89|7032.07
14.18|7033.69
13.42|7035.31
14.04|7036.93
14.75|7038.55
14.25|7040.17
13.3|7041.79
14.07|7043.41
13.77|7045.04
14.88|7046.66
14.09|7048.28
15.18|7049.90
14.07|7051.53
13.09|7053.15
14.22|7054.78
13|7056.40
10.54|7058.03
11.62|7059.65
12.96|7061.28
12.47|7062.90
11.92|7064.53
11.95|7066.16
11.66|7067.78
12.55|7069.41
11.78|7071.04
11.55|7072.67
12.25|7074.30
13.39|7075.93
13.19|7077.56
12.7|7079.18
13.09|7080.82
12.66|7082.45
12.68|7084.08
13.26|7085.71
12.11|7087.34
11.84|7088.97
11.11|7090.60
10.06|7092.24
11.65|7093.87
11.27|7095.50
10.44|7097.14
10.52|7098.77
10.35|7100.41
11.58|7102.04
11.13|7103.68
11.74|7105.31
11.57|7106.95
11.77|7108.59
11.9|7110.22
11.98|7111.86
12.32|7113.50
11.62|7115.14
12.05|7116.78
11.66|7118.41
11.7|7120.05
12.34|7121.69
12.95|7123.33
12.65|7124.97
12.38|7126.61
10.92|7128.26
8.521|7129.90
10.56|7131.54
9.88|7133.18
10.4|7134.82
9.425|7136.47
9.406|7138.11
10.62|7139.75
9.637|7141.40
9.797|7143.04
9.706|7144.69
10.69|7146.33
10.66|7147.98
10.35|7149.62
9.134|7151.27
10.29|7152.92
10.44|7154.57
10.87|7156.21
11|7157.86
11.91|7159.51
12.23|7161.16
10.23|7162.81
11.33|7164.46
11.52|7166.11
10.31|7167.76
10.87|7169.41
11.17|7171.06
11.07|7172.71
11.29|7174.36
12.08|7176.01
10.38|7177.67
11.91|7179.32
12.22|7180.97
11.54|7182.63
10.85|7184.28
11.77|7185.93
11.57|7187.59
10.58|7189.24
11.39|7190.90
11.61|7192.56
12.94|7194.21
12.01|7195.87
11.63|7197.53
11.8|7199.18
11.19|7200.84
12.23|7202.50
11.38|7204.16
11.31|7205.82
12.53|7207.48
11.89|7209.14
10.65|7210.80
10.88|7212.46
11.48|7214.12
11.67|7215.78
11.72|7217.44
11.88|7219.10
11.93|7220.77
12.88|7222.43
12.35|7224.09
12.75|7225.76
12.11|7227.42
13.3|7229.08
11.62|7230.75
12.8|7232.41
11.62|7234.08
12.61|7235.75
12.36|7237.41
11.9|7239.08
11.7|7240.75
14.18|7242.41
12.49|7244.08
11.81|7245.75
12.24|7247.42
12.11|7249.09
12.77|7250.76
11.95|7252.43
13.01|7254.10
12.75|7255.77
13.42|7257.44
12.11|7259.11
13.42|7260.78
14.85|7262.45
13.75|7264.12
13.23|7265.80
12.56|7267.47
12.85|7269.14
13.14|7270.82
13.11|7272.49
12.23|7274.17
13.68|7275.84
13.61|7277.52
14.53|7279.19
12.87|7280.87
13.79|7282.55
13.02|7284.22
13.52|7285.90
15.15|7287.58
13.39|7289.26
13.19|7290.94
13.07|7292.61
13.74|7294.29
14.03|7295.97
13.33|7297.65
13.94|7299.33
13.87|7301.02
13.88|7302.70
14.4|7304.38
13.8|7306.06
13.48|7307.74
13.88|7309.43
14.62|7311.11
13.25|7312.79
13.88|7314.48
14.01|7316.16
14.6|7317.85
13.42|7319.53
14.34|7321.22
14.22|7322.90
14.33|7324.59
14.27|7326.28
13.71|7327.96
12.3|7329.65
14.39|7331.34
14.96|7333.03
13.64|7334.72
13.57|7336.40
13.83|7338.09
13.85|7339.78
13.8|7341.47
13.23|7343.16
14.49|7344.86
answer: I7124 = 1.2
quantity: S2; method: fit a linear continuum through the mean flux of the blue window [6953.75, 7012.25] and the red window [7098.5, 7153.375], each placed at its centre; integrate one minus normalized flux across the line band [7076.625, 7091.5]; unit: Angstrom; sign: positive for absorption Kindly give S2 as -1.4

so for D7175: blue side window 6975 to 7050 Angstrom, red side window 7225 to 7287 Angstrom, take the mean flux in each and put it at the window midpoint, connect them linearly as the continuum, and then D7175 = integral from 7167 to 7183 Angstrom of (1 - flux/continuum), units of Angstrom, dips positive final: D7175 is 2.1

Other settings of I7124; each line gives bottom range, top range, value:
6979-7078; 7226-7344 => 1.09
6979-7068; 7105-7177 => 0.86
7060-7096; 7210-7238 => 1.03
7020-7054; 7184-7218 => 0.88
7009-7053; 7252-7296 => 1.04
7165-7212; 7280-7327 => 1.24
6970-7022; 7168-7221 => 0.94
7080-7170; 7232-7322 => 1.24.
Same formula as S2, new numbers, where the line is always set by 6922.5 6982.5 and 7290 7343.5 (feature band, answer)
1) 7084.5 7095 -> 0.9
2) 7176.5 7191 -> 2.0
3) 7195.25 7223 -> 3.4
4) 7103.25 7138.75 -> 4.4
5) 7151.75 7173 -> 3.5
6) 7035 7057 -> -2.5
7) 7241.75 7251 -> 0.7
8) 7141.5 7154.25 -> 2.9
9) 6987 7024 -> -2.2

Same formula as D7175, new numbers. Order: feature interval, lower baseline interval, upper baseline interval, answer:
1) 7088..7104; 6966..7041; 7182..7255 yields 2.1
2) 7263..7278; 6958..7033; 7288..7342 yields 0.6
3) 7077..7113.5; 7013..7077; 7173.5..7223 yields 2.8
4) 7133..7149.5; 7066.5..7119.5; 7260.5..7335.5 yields 3.0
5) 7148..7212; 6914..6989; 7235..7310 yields 8.0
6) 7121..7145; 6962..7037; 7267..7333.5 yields 4.9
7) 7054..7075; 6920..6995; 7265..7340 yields 0.9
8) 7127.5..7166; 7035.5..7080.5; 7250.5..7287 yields 8.1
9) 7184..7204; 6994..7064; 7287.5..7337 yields 2.9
